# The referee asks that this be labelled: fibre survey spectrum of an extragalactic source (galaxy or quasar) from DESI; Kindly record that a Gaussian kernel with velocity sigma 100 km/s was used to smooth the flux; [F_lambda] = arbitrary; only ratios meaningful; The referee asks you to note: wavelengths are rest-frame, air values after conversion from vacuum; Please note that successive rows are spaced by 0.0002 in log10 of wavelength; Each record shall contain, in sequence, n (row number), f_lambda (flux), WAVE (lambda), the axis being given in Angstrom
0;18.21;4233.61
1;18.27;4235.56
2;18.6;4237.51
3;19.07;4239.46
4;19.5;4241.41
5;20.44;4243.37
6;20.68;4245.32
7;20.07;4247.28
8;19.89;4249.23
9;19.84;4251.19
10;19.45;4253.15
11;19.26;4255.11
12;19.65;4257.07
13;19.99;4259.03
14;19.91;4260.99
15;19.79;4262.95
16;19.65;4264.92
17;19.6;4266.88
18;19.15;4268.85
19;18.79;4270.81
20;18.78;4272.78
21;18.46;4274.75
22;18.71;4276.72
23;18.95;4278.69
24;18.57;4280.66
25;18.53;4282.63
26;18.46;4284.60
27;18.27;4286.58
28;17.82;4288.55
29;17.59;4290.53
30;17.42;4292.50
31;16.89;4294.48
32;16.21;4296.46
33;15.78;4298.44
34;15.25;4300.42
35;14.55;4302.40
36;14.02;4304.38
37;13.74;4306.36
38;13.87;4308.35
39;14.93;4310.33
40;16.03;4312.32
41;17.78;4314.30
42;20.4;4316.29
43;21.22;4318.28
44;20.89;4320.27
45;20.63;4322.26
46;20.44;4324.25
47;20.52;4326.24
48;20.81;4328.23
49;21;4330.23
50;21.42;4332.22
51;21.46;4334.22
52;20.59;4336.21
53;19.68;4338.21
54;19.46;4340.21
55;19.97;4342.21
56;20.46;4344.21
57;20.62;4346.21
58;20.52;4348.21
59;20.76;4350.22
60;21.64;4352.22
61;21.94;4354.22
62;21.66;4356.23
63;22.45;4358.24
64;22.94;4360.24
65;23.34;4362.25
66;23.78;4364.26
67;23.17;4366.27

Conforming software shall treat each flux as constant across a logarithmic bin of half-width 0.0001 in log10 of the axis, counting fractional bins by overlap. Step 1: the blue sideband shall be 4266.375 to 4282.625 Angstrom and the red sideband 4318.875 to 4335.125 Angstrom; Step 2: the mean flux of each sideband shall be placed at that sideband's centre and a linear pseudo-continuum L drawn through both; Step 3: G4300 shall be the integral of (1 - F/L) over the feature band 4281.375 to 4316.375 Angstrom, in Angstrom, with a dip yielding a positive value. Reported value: 5.9 Angstrom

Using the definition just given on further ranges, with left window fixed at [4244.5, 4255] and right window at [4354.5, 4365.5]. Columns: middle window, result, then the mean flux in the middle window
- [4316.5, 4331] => 0.7 Angstrom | 20.8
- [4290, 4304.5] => 3.5 Angstrom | 16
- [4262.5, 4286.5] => 1.9 Angstrom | 18.9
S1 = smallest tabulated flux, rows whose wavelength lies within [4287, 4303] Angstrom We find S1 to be 14.55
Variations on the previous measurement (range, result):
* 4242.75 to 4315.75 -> 13.74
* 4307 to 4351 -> 13.87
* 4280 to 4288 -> 18.27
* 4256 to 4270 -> 19.15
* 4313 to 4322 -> 17.78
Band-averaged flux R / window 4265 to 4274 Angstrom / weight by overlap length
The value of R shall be 19.1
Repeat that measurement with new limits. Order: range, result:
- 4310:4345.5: 20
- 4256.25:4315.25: 17.6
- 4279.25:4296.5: 17.9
